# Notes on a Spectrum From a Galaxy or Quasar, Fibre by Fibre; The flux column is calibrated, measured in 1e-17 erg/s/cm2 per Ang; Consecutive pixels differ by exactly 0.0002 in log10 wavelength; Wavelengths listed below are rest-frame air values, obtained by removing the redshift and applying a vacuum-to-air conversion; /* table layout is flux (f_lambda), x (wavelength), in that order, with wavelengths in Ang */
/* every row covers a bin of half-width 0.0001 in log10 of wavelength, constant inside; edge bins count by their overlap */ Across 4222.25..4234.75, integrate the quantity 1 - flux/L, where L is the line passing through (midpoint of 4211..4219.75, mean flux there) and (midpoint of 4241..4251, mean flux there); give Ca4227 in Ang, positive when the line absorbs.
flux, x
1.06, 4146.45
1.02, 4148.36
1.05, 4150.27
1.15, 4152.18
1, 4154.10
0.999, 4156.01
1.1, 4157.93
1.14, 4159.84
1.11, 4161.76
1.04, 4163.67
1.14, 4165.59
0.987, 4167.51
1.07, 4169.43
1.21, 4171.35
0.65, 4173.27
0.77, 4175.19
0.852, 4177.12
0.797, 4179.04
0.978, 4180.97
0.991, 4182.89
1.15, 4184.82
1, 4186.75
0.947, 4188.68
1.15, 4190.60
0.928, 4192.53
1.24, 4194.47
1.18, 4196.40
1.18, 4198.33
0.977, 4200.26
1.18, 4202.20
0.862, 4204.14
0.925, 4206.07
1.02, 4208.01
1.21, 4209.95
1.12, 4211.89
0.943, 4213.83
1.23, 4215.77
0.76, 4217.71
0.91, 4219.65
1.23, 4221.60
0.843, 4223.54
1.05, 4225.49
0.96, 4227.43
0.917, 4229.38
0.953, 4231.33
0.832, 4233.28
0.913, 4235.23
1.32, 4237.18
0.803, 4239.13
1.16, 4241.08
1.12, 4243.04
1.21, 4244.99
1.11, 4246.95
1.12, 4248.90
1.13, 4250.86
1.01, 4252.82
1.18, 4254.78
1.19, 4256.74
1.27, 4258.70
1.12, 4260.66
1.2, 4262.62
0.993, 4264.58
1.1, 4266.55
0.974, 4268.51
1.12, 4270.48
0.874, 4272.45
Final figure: 1.49 Ang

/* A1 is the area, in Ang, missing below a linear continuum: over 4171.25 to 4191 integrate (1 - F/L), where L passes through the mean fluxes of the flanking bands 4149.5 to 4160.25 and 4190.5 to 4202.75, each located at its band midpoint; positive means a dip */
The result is 2.90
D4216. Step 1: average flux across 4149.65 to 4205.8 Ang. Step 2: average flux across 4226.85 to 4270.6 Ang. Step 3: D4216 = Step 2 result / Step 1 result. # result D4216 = 1.0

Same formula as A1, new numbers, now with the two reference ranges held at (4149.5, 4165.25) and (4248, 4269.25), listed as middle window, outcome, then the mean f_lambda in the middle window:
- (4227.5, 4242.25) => 1.6 Ang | 0.985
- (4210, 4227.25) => 1.3 Ang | 1.02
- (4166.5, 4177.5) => 1.6 Ang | 0.927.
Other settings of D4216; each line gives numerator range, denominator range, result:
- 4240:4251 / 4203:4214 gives 1.12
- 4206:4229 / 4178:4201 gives 0.98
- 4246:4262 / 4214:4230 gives 1.16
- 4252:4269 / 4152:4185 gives 1.12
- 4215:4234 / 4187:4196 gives 0.91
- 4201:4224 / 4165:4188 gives 1.06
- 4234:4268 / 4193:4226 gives 1.06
